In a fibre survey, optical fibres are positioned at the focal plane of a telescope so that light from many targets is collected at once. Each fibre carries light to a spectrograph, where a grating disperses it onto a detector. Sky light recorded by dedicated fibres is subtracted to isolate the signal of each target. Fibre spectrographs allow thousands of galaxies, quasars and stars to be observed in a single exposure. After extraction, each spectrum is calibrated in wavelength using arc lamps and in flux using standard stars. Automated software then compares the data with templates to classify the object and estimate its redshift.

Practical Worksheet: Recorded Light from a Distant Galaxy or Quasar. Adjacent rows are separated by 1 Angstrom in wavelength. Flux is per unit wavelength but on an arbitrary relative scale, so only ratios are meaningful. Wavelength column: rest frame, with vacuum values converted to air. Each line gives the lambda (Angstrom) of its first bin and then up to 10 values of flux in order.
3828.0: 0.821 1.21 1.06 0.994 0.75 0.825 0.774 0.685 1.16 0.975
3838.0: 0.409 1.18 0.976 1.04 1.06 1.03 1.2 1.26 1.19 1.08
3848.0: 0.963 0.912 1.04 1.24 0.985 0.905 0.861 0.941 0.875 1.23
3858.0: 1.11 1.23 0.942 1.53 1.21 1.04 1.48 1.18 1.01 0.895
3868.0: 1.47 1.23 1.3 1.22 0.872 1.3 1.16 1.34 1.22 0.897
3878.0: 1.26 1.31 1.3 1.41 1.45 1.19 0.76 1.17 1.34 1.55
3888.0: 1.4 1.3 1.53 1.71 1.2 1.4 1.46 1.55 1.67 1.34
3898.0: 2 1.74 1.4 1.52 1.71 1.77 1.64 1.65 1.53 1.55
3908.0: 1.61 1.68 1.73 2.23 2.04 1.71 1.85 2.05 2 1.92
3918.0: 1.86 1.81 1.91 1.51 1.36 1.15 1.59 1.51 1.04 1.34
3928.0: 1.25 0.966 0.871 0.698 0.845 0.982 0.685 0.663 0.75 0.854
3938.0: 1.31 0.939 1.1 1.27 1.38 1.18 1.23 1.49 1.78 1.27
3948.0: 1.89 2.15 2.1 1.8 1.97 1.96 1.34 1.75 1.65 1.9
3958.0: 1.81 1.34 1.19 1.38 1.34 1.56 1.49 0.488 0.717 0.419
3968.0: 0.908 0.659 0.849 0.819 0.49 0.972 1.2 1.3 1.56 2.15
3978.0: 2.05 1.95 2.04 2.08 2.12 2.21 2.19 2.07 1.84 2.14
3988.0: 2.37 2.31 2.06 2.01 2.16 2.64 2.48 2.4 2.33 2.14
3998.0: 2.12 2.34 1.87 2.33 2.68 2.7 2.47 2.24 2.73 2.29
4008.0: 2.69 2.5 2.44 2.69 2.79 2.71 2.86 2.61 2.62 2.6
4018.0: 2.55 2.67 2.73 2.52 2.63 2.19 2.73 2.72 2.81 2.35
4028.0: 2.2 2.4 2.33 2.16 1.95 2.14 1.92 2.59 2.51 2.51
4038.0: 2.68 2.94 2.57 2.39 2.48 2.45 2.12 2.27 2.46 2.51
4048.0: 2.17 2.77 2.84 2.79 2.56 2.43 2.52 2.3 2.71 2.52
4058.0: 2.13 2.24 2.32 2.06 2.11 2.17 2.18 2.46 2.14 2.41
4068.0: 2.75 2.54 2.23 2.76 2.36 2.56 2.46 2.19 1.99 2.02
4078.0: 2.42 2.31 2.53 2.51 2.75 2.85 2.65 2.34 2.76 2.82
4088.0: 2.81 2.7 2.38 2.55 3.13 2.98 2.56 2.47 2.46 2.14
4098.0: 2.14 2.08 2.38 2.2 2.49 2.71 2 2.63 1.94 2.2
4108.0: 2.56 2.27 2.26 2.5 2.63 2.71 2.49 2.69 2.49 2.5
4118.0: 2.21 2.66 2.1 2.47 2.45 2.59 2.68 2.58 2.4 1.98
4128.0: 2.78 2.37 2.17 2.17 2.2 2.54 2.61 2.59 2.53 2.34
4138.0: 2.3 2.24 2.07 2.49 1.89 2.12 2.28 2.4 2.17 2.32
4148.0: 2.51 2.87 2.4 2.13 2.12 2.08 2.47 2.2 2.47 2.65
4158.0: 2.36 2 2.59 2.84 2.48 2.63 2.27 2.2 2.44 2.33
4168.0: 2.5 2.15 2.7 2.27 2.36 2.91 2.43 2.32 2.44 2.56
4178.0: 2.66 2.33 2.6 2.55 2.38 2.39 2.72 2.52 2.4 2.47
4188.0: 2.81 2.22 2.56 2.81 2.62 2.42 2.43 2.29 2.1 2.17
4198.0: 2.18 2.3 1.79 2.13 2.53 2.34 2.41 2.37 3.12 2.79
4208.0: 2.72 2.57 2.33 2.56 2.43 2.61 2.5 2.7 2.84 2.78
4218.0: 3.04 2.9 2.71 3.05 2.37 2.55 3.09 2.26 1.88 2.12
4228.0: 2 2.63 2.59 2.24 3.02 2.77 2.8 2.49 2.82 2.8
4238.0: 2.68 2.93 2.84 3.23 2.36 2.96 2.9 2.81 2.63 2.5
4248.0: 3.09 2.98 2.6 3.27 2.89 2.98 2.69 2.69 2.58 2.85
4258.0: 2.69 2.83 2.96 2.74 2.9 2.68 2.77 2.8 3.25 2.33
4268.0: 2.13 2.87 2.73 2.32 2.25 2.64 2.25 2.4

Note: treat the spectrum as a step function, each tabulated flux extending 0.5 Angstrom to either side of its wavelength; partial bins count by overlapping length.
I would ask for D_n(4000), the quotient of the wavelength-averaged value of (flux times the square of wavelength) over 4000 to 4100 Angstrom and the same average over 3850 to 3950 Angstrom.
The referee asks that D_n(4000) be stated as 2.0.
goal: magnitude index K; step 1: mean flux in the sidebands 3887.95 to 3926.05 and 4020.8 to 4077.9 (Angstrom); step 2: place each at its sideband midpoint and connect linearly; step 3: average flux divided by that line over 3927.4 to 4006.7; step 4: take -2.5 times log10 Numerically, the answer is 0.22 mag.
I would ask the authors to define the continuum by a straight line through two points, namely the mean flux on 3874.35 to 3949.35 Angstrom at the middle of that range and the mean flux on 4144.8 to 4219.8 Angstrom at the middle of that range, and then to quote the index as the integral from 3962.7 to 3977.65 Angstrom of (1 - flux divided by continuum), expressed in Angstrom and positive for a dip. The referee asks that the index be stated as 5.5 Angstrom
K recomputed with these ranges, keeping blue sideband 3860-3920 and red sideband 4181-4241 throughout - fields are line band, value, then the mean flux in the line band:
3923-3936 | 0.476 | 1.03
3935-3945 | 0.423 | 1.11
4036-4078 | -0.191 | 2.42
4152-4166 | -0.010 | 2.39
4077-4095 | -0.229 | 2.63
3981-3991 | -0.191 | 2.14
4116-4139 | -0.070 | 2.42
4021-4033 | -0.238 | 2.4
